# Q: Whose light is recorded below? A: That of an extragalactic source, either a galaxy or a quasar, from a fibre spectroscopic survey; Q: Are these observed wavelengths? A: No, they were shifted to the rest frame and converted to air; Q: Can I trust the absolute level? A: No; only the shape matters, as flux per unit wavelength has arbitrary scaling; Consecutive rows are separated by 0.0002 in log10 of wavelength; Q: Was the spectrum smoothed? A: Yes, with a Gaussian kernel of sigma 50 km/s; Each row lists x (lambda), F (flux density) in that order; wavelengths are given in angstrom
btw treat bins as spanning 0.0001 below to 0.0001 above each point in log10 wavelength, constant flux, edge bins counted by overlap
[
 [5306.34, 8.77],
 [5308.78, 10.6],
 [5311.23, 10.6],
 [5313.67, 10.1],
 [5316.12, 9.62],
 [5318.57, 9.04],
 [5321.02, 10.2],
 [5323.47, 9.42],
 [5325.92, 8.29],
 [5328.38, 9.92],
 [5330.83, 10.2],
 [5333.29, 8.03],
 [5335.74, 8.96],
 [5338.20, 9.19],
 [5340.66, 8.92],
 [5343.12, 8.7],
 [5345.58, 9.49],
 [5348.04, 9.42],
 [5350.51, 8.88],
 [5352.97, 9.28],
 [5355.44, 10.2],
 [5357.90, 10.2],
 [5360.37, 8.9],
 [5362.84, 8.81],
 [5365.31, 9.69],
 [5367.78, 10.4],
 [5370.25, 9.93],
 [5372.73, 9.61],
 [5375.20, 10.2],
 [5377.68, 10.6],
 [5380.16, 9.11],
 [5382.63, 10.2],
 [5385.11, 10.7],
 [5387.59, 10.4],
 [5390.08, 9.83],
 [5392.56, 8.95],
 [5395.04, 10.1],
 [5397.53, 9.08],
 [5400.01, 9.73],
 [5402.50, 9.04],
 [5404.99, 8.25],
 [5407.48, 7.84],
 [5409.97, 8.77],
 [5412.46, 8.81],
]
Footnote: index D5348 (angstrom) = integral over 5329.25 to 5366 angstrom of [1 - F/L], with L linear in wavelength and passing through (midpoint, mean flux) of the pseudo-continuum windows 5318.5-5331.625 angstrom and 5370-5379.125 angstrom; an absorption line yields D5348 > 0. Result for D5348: 2.0 angstrom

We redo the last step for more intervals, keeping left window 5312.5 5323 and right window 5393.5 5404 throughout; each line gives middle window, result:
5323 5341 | 1.0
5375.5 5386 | -0.7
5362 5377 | -0.5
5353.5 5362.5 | -0.1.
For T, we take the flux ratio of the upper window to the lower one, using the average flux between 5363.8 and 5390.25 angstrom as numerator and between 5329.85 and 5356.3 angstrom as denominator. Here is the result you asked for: 1.1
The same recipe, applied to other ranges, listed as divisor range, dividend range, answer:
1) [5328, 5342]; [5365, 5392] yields 1.10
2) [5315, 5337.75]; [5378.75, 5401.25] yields 1.05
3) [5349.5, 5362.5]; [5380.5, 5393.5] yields 1.06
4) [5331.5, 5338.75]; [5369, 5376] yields 1.13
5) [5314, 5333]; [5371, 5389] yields 1.07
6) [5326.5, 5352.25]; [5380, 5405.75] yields 1.05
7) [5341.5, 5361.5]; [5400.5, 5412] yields 0.91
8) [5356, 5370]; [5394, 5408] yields 0.94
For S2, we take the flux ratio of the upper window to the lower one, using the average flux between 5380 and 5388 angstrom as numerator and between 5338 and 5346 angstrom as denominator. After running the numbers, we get 1.1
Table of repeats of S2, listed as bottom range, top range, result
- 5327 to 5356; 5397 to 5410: 0.95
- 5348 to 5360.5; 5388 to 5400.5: 1.00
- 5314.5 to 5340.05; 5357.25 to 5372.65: 1.04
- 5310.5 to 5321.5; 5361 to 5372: 0.98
